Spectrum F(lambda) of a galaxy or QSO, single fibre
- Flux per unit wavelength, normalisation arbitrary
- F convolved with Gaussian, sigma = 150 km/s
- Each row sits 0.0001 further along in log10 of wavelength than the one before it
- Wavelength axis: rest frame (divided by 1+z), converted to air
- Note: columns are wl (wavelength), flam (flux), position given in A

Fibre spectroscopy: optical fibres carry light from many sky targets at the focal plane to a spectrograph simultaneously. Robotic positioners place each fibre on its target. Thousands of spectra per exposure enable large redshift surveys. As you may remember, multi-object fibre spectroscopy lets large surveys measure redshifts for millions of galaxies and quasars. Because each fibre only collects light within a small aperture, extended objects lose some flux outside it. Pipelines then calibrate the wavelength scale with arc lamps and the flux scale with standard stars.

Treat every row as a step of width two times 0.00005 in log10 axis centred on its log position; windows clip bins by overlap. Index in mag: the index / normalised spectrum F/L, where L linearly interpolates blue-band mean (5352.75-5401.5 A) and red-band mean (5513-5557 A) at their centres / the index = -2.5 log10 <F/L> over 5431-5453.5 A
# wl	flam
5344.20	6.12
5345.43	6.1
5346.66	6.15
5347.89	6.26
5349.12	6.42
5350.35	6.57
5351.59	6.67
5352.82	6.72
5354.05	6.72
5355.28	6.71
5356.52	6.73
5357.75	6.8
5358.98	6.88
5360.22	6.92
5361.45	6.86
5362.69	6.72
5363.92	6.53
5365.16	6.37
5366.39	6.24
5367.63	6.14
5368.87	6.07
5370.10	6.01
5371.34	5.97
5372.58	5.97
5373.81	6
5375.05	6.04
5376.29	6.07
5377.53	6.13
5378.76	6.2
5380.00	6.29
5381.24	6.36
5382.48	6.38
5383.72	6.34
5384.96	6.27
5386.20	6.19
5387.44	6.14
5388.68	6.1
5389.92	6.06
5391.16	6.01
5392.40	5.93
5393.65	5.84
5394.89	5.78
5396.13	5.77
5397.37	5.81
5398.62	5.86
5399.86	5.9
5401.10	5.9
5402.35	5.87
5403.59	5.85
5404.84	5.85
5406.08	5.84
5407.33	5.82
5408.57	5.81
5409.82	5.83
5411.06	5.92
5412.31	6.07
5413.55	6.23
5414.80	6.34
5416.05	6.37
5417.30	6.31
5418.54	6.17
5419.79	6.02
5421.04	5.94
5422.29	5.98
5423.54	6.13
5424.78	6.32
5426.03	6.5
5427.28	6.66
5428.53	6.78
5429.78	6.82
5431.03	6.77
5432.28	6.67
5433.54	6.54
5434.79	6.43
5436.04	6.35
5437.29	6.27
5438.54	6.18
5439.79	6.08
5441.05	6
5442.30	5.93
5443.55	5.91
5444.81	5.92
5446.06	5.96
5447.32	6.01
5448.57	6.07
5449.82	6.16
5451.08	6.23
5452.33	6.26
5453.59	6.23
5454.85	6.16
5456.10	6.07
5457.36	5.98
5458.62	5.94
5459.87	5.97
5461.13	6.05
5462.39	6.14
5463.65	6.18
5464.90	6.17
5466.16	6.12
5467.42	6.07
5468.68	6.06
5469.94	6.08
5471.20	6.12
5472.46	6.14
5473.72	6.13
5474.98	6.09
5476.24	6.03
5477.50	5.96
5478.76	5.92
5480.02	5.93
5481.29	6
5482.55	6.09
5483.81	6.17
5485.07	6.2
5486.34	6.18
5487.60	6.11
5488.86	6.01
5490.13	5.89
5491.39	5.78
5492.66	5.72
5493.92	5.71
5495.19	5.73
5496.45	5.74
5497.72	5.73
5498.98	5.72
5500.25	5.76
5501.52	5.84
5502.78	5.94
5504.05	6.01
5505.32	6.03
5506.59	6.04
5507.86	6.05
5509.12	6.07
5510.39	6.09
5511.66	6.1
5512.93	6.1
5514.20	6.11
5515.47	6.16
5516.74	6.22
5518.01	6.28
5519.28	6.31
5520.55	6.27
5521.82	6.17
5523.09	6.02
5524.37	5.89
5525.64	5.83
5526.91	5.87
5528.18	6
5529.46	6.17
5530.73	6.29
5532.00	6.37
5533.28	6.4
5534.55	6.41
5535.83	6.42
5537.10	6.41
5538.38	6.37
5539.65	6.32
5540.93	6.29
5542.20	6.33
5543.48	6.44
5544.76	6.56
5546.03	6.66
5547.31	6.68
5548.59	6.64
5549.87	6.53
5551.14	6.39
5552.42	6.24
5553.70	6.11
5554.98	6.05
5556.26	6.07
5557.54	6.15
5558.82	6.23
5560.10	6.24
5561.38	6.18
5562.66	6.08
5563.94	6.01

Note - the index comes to 0.01 mag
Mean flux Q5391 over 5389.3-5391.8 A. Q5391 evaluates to 6.04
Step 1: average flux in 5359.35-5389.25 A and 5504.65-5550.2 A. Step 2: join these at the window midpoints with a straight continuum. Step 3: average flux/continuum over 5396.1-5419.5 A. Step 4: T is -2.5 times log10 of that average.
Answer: 0.05 mag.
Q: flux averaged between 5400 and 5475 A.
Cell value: 6.15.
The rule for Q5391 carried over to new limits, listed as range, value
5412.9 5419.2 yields 6.28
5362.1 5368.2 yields 6.4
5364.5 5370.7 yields 6.17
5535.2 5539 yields 6.4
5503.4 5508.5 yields 6.03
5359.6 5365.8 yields 6.68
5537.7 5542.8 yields 6.33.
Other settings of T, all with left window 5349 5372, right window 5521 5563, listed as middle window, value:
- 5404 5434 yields 0.04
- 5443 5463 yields 0.06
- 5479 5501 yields 0.08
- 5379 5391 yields 0.05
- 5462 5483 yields 0.05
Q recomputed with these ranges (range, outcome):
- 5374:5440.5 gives 6.15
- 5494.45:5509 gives 5.88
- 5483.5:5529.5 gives 6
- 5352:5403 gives 6.24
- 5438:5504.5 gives 6.01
